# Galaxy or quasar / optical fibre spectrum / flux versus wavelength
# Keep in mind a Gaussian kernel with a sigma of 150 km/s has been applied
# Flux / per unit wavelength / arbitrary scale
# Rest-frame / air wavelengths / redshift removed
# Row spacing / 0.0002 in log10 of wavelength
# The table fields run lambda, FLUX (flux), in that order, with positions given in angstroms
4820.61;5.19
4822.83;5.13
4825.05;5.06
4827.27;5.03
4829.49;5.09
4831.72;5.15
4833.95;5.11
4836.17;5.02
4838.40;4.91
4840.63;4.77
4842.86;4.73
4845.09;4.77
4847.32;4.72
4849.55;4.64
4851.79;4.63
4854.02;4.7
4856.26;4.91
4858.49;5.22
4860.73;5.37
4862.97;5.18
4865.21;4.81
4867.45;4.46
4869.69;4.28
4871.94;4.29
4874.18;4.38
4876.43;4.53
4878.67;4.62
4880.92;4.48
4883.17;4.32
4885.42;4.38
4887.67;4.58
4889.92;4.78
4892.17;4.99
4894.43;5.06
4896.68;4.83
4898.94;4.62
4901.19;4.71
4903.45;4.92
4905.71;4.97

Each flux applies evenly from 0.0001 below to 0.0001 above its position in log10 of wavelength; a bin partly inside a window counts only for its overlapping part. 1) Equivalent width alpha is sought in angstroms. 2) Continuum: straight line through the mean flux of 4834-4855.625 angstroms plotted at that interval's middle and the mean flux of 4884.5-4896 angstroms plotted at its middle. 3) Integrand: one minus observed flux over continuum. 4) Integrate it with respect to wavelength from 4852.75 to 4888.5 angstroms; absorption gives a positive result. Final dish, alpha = 0.9 angstroms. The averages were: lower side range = 4.79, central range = 4.66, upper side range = 4.77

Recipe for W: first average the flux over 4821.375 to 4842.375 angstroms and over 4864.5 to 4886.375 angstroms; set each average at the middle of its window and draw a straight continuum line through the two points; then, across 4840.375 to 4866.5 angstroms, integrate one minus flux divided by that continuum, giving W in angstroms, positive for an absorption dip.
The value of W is -0.8 angstroms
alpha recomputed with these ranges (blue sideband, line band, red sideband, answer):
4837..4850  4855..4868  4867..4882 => -1.2 angstroms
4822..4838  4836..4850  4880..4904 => 0.6 angstroms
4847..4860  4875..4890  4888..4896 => 1.2 angstroms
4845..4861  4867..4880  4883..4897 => 1.0 angstroms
